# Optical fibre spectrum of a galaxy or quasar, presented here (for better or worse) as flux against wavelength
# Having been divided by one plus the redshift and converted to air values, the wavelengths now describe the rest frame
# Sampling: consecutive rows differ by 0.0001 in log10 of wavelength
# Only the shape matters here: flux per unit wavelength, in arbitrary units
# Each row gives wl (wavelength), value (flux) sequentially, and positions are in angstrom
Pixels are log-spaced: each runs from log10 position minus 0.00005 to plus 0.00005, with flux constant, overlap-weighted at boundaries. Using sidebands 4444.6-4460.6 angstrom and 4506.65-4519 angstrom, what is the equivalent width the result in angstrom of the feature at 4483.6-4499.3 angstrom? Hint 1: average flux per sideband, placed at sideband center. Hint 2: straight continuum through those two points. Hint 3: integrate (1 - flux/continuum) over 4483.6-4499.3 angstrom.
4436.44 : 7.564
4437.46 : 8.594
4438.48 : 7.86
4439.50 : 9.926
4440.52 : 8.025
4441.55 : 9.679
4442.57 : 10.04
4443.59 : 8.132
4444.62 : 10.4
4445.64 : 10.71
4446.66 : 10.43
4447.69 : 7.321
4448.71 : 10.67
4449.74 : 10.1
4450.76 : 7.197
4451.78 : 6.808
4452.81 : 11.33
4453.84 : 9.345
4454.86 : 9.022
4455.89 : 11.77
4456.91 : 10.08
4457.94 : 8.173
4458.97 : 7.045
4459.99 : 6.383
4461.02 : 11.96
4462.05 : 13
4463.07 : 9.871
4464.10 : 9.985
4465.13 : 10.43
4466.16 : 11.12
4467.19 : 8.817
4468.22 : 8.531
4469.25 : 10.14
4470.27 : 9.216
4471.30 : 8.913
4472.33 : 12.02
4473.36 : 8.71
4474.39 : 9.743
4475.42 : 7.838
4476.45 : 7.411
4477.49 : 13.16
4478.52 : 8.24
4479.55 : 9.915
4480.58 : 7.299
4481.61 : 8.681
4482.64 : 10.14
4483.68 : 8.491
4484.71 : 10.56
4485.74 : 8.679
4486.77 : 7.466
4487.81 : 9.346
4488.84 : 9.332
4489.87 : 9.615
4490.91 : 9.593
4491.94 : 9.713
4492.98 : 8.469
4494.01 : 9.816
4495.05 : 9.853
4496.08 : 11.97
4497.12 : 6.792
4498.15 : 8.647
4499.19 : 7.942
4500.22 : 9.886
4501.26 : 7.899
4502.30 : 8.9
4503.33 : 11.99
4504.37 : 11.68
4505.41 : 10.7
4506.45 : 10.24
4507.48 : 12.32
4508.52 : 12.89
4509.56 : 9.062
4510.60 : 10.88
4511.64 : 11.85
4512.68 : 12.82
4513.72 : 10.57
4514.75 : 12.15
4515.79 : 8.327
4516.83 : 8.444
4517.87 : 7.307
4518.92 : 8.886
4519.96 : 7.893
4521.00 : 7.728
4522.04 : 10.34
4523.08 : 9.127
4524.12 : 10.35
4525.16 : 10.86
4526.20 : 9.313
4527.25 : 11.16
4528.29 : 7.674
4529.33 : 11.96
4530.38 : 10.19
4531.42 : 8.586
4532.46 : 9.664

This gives 1.31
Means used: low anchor 9.15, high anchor 10.5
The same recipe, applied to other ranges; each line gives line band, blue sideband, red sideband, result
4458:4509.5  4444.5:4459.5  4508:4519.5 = 1.1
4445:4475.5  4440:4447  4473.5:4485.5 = -0.5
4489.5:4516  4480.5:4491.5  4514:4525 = -3.1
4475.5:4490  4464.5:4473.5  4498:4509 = 1.3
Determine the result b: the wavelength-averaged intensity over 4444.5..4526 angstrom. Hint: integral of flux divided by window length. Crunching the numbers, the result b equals 9.63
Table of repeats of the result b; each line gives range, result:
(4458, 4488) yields 9.4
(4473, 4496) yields 9.24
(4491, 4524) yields 9.85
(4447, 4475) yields 9.55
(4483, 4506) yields 9.43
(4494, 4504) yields 9.38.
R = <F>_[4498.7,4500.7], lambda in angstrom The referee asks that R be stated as 8.94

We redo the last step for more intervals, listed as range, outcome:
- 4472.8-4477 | 8.48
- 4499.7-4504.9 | 10.1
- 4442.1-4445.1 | 9.5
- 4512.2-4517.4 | 10.4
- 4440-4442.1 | 8.87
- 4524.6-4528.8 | 9.76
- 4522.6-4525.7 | 10.1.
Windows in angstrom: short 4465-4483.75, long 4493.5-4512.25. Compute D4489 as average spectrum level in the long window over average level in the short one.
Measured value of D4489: 1.1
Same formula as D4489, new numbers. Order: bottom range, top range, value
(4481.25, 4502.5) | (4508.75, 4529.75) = 1.08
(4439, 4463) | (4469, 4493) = 0.98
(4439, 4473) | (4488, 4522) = 1.02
